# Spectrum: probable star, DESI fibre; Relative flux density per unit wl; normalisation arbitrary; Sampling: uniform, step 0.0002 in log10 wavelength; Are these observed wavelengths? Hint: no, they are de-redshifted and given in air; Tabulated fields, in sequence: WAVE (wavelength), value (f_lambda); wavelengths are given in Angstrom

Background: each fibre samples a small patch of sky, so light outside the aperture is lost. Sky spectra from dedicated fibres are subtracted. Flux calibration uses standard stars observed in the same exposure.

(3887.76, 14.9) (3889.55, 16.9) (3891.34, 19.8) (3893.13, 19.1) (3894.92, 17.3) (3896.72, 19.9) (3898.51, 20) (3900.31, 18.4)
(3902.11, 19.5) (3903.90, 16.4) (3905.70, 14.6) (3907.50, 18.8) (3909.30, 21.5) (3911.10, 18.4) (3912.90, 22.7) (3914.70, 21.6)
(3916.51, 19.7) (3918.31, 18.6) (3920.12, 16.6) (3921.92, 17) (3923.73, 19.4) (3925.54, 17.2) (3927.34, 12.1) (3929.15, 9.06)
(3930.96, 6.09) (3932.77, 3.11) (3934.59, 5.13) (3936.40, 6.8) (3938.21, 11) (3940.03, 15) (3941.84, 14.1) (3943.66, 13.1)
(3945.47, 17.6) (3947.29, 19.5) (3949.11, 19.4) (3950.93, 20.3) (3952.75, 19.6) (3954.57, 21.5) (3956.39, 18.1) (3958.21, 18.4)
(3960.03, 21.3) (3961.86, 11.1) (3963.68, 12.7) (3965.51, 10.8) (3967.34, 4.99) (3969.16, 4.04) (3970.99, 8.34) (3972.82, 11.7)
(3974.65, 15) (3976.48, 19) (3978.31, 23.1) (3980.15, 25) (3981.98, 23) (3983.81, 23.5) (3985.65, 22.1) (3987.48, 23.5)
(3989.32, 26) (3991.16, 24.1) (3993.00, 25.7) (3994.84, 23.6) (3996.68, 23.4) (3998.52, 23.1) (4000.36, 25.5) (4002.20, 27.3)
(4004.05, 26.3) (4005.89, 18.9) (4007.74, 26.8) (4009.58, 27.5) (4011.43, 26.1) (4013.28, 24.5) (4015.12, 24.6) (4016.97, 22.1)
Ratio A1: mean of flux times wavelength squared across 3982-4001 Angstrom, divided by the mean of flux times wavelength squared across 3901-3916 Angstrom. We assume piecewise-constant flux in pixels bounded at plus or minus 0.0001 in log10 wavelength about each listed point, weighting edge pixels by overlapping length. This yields 1.3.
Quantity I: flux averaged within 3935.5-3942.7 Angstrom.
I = 11.7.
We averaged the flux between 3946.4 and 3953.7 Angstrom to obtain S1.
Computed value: 19.7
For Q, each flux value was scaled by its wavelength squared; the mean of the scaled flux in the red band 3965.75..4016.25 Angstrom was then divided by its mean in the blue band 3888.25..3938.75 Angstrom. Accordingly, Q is 1.4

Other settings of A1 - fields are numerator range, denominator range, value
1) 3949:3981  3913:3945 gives 1.18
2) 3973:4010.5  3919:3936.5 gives 2.10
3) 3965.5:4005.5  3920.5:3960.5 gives 1.40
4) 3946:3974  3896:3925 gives 0.80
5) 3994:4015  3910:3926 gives 1.36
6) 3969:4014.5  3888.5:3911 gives 1.26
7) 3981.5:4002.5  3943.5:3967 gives 1.45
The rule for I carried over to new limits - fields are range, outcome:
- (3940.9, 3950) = 16.7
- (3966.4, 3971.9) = 5.81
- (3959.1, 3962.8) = 16.2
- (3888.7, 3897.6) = 18.6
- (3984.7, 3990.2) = 23.8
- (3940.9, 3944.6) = 13.7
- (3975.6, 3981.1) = 22.4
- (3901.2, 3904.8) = 18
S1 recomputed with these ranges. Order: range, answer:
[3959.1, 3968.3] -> 12.1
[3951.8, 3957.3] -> 19.7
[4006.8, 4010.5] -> 27.1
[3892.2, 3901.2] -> 18.9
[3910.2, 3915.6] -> 20.9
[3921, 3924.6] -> 18.2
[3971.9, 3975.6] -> 13.4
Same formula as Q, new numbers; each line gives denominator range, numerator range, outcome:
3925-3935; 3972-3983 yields 2.32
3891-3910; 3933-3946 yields 0.61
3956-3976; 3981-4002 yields 1.97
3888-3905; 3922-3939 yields 0.57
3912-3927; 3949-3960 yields 1.07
